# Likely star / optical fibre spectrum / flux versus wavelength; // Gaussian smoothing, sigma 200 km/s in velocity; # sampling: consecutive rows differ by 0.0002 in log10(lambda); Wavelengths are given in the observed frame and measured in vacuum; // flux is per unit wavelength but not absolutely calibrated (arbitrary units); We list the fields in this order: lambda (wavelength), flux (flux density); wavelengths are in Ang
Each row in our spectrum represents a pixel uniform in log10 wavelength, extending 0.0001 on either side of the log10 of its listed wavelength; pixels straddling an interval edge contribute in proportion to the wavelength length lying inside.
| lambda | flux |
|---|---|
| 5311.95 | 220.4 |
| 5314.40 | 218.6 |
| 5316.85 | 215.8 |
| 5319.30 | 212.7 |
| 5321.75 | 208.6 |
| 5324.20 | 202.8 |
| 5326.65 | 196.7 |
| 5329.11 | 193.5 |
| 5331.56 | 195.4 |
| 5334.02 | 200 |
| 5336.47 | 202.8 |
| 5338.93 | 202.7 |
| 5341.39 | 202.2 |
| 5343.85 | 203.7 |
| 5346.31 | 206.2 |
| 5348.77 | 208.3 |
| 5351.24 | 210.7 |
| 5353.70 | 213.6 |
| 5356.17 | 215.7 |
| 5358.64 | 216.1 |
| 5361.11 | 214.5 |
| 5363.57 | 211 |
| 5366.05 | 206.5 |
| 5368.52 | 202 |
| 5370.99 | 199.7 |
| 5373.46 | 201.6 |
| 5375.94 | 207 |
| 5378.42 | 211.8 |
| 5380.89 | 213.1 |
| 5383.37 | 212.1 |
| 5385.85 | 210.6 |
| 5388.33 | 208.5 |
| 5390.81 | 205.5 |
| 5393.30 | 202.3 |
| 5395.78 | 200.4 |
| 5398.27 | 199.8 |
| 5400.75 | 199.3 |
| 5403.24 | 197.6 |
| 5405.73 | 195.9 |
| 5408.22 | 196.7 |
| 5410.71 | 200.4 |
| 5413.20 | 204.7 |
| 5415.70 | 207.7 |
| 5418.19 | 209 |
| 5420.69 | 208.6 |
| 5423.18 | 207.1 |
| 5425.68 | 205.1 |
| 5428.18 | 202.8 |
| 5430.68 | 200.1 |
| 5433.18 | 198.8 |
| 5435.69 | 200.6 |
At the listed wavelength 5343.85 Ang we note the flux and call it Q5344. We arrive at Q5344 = 203.7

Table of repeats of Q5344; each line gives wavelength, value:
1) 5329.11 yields 193.5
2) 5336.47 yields 202.8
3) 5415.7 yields 207.7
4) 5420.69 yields 208.6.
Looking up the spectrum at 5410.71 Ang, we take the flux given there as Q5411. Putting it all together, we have 200.4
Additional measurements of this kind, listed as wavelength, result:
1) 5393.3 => 202.3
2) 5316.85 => 215.8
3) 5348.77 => 208.3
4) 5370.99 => 199.7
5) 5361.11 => 214.5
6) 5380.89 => 213.1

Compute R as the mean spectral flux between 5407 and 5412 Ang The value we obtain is 199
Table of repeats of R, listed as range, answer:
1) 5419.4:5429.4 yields 206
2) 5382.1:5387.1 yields 211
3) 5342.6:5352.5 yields 207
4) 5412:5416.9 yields 206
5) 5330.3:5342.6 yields 201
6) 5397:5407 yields 198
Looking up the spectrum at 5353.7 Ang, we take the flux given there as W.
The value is 213.6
